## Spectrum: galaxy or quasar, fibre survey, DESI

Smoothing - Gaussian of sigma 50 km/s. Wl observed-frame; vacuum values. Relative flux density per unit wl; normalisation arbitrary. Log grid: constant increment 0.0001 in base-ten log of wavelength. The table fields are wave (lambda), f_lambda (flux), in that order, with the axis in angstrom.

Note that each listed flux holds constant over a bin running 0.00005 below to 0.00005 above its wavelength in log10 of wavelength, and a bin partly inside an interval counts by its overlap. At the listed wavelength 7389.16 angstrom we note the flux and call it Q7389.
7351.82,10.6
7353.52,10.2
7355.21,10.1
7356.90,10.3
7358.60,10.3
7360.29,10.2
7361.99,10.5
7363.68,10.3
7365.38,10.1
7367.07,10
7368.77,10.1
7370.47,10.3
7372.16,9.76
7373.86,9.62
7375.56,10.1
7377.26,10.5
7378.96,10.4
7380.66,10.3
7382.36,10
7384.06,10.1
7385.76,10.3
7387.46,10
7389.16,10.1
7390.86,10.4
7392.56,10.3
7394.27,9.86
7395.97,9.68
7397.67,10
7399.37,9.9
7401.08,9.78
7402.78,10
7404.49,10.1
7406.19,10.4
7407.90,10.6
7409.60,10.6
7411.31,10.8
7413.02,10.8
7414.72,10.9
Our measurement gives 10.1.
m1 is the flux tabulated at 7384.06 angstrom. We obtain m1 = 10.1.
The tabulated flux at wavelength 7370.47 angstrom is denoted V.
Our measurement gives 10.3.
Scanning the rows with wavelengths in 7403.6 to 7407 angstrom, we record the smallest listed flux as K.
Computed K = 10.1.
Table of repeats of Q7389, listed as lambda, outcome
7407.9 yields 10.6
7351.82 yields 10.6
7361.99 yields 10.5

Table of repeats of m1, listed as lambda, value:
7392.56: 10.3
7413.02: 10.8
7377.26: 10.5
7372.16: 9.76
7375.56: 10.1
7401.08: 9.78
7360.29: 10.2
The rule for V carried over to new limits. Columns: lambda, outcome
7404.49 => 10.1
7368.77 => 10.1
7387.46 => 10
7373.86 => 9.62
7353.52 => 10.2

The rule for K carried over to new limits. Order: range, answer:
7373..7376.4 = 9.62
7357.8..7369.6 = 10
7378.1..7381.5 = 10.3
